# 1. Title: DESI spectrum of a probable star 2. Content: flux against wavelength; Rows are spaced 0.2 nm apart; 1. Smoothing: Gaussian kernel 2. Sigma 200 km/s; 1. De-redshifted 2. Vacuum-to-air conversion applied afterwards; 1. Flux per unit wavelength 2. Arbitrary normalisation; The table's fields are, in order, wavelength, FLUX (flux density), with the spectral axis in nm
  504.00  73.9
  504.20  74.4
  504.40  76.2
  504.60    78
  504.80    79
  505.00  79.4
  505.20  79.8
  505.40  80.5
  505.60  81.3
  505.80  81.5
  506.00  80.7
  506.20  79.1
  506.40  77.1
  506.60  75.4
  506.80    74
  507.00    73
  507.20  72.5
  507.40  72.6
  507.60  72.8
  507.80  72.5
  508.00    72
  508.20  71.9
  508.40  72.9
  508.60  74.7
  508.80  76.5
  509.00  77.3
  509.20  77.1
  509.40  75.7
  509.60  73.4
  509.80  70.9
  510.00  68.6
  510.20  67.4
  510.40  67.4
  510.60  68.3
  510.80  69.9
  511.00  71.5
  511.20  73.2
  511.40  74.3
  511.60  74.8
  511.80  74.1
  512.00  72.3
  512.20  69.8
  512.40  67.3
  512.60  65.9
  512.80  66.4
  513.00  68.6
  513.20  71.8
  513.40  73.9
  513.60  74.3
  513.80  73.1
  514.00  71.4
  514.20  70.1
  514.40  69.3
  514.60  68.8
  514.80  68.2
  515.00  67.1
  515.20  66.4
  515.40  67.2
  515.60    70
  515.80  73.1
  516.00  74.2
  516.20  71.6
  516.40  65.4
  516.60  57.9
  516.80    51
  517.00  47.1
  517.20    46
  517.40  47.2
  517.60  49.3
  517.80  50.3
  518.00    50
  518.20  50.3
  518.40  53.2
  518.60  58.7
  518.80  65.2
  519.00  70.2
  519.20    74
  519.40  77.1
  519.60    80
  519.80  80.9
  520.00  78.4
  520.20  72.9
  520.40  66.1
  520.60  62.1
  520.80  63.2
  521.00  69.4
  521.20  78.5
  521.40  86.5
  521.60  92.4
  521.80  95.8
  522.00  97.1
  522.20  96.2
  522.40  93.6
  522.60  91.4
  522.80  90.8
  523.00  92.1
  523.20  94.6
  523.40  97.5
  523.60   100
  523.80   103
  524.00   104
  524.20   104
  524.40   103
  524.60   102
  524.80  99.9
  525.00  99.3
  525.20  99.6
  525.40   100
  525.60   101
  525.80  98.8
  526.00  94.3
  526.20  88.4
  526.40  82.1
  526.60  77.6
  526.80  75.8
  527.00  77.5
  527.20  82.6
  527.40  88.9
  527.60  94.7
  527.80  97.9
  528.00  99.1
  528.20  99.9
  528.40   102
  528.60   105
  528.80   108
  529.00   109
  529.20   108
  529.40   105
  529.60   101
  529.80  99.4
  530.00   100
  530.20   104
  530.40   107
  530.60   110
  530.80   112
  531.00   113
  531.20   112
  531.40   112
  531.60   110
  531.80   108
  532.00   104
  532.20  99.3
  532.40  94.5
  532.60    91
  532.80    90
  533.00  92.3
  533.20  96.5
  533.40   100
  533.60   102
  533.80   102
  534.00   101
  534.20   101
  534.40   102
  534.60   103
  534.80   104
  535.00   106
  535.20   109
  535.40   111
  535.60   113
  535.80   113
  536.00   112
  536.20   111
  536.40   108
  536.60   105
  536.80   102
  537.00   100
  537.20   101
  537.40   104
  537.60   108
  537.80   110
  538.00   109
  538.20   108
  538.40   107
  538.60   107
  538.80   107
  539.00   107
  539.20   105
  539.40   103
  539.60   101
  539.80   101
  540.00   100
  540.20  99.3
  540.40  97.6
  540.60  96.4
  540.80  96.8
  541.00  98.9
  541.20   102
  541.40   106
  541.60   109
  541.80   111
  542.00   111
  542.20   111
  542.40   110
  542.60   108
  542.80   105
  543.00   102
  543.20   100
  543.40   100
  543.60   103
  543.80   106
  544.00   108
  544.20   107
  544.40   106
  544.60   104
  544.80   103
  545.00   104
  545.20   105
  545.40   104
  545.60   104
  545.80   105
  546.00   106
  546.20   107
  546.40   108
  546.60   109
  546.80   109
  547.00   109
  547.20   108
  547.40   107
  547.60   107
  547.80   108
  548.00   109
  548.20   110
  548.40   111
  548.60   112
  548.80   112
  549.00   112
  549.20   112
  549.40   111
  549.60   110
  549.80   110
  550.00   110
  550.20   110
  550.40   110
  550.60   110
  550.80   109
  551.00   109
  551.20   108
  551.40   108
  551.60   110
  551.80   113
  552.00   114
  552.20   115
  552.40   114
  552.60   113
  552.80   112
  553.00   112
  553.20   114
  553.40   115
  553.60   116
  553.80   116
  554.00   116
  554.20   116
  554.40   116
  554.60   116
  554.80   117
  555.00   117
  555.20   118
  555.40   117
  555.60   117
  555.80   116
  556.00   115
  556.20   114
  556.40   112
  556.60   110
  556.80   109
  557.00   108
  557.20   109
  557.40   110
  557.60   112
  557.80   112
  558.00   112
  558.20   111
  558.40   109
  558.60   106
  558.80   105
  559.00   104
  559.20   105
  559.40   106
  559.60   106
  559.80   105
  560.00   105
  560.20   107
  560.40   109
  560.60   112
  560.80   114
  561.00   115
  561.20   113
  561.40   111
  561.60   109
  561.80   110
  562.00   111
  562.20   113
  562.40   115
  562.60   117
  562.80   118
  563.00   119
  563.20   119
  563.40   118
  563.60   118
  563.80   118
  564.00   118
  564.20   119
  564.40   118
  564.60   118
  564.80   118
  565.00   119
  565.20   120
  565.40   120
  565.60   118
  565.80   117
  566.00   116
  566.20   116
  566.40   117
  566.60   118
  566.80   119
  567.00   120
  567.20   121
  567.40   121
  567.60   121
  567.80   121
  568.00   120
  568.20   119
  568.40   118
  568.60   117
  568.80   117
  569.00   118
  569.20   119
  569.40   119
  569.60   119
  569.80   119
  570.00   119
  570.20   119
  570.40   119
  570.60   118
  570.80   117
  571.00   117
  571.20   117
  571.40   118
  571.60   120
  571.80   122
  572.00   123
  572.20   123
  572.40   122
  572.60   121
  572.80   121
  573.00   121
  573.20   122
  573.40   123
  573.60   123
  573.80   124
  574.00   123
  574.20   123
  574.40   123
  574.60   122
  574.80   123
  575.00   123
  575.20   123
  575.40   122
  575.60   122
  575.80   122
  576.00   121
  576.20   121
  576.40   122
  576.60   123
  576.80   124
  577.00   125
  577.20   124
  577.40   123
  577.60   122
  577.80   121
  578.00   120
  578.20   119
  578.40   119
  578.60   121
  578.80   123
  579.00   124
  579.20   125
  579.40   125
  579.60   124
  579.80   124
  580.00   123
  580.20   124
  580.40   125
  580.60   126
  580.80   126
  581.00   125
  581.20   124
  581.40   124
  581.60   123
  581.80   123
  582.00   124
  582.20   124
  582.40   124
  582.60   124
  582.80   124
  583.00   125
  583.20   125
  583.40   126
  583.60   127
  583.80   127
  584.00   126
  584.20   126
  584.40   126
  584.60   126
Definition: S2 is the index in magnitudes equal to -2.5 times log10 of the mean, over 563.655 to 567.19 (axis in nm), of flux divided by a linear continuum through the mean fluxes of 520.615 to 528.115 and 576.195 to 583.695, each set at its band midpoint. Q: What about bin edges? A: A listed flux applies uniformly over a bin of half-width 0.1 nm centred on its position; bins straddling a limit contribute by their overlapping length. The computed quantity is -0.03 mag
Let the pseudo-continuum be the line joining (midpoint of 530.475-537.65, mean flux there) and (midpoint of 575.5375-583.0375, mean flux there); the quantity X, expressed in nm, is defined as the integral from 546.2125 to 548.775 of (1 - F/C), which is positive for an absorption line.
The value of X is 0.03 nm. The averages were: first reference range 105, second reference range 123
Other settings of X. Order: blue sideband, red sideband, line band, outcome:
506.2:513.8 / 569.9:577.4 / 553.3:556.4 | -0.26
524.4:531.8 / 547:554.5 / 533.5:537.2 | -0.08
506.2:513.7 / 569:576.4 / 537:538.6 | -0.21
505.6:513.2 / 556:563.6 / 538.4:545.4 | -0.49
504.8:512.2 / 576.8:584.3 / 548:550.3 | -0.19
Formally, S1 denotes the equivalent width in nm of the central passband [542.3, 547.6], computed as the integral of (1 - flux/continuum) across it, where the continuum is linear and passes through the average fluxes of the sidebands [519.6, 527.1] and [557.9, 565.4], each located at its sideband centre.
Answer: -0.16 nm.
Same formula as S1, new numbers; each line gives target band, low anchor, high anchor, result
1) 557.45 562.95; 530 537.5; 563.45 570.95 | 0.26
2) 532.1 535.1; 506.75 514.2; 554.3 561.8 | -0.26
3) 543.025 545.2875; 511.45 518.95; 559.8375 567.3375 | -0.21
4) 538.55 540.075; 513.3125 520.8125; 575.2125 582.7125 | -0.32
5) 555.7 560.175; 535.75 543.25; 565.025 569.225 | 0.20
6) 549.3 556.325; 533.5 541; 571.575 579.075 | -0.09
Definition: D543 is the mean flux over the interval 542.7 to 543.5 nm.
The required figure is 102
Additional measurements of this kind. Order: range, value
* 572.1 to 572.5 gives 122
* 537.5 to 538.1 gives 109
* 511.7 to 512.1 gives 73.2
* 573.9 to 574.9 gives 123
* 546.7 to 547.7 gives 108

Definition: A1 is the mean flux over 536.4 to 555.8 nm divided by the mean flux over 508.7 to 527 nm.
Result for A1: 1.42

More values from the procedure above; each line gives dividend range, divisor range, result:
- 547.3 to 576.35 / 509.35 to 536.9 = 1.34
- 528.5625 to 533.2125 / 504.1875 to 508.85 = 1.36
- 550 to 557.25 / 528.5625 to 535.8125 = 1.09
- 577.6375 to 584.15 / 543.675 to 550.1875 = 1.15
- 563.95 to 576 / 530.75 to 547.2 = 1.15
